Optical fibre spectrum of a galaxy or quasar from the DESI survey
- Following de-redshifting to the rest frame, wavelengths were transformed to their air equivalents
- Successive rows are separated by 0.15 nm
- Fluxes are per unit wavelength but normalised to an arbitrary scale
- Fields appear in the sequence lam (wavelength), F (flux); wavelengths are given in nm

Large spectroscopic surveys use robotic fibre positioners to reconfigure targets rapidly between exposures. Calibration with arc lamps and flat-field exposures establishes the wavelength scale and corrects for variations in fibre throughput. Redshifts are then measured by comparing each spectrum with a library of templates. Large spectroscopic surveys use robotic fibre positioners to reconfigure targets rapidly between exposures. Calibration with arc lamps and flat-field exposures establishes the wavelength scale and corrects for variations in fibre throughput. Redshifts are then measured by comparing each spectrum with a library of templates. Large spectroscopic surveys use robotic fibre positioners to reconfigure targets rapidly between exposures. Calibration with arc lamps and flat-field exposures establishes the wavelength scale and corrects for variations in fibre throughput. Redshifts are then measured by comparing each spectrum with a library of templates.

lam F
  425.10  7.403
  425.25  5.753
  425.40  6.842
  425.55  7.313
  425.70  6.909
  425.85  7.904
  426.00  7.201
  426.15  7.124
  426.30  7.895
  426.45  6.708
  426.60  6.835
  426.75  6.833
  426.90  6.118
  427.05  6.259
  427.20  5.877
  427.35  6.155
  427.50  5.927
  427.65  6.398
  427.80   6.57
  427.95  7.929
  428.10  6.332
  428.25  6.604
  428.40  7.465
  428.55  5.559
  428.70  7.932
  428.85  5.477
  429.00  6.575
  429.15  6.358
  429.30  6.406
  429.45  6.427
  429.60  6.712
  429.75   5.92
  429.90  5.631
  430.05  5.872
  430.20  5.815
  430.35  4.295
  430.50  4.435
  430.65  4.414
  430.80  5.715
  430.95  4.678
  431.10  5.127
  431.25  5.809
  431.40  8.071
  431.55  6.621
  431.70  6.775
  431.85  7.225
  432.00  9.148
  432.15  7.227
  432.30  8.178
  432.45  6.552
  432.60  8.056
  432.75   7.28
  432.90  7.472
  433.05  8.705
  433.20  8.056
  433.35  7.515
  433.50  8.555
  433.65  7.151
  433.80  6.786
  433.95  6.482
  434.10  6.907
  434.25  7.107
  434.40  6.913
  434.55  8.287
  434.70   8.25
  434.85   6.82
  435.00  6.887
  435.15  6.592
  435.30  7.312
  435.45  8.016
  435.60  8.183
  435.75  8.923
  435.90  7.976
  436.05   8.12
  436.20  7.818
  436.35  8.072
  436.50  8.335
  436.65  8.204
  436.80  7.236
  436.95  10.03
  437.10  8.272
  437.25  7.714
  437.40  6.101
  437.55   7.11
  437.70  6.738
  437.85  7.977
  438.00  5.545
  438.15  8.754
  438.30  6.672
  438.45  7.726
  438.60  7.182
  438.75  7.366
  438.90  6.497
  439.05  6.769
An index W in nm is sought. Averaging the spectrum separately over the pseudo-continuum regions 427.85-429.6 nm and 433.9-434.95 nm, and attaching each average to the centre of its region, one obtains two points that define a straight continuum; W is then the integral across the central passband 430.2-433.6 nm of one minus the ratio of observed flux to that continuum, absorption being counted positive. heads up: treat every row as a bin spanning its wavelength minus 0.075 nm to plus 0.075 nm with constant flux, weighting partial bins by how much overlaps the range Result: 0.10 nm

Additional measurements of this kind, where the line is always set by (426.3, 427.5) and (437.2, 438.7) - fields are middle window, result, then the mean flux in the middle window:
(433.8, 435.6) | -0.08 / 7.25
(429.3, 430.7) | 0.23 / 5.57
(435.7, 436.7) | -0.16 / 8.19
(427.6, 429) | -0.03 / 6.7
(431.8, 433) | -0.15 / 7.67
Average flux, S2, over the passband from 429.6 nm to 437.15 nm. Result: 7.15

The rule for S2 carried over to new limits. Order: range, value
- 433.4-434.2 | 7.18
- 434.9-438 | 7.72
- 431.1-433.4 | 7.43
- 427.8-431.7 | 6.11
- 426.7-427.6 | 6.18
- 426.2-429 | 6.61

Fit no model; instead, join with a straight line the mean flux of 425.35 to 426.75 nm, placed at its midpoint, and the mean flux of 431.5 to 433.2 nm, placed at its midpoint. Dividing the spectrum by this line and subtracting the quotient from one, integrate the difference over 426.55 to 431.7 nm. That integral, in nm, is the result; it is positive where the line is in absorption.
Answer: 0.85 nm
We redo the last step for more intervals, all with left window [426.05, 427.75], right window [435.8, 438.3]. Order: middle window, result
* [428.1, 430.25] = 0.15 nm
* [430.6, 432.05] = 0.15 nm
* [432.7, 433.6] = -0.08 nm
